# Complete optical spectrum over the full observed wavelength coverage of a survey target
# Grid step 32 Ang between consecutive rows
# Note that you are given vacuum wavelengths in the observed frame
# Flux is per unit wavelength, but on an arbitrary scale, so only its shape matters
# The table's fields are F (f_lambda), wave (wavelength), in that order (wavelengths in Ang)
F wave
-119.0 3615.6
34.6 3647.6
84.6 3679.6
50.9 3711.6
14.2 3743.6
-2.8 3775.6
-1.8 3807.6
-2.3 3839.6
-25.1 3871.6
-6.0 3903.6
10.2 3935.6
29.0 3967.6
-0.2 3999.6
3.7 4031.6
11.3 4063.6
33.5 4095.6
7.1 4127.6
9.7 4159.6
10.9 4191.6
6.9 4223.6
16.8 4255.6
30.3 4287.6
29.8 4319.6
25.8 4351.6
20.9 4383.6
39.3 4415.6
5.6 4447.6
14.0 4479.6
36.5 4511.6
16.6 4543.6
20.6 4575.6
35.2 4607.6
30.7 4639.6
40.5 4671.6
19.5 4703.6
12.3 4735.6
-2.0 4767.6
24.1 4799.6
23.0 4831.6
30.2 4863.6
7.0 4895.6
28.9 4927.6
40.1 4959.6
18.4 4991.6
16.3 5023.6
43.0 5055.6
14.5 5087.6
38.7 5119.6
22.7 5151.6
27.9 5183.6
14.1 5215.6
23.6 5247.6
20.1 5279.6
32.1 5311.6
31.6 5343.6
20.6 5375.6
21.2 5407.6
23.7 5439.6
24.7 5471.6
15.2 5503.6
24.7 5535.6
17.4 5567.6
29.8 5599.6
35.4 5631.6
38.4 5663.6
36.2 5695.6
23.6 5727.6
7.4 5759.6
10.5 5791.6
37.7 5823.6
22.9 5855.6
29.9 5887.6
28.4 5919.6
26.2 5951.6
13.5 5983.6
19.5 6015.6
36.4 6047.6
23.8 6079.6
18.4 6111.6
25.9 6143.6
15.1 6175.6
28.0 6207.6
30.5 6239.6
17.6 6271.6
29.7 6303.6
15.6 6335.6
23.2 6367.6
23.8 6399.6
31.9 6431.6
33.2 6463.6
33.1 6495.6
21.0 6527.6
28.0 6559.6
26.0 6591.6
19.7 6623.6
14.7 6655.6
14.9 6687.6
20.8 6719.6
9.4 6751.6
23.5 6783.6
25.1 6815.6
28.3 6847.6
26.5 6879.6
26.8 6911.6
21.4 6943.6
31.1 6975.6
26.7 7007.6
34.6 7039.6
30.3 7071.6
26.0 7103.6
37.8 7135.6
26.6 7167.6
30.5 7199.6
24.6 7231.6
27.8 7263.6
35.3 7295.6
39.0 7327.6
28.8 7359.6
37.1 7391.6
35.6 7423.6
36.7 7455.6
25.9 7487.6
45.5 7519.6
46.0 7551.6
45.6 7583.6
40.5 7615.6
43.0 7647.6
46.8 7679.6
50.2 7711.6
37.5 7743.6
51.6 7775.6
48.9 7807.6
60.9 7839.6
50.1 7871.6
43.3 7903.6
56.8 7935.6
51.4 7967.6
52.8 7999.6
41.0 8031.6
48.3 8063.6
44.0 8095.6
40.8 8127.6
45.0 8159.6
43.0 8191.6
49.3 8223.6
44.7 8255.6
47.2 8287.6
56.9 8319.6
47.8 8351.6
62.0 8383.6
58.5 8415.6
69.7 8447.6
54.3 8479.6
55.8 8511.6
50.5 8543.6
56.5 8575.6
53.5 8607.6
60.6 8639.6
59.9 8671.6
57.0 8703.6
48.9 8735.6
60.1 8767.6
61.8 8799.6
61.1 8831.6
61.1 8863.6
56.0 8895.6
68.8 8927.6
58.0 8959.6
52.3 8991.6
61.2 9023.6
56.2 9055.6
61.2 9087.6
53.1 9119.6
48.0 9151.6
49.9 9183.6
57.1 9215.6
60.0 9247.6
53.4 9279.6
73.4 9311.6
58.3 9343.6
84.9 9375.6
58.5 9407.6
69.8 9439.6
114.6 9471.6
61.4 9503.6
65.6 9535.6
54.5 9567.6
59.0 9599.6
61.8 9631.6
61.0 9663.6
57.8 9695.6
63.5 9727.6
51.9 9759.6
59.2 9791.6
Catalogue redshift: 0.88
